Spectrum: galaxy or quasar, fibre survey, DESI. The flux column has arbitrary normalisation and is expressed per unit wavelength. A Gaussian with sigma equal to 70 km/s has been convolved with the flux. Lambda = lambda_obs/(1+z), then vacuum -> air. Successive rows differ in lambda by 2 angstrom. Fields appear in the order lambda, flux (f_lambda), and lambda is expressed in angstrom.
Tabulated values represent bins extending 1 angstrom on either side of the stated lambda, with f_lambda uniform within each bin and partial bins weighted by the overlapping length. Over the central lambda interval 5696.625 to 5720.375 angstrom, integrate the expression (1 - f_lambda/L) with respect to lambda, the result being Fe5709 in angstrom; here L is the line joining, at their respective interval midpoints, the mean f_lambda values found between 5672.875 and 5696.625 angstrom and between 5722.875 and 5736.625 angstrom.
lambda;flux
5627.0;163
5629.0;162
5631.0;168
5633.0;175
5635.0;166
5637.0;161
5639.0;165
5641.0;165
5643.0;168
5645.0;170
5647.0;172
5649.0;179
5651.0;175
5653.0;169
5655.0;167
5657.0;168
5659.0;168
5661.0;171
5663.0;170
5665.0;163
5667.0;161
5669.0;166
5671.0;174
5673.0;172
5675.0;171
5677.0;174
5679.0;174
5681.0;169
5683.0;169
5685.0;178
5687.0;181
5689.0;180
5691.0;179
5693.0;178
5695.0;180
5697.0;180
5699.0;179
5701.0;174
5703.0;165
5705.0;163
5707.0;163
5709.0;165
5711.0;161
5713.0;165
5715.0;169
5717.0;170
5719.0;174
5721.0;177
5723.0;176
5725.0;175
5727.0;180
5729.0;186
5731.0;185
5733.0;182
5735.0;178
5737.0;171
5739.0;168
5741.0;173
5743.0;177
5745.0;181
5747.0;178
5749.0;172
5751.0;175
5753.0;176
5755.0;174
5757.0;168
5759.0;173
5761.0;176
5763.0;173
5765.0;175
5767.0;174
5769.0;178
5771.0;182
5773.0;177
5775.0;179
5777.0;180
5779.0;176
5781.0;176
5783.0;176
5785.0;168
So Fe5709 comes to 1.22 angstrom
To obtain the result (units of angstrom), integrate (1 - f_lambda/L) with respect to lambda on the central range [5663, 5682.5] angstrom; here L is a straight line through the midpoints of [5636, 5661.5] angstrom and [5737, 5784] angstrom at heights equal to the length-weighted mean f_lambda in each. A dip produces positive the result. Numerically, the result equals 0.1 angstrom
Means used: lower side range 169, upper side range 175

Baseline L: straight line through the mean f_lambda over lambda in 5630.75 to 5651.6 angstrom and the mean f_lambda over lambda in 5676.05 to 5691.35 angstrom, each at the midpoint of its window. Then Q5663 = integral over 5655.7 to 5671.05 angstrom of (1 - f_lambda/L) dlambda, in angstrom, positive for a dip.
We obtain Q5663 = 0.5 angstrom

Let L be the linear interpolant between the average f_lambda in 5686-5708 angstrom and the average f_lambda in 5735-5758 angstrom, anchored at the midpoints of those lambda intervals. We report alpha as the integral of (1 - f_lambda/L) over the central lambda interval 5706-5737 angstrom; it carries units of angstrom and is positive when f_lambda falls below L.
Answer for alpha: 0.14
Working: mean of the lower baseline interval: 175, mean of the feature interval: 174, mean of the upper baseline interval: 174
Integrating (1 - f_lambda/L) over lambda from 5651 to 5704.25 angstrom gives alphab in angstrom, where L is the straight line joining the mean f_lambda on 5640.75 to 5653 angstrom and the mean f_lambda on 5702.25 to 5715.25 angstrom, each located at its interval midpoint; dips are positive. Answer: -1.4 angstrom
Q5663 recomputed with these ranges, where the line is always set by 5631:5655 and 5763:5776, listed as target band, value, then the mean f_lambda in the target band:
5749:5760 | 0.2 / 173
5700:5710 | 0.4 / 166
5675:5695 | -0.4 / 176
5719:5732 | -0.4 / 179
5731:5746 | -0.1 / 176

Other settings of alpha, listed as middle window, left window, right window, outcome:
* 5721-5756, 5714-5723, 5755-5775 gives -0.60 angstrom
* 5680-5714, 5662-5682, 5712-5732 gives 0.04 angstrom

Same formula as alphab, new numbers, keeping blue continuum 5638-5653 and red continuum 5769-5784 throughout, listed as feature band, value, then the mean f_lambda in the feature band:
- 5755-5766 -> 0.25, 173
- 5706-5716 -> 0.55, 165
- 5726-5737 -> -0.36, 181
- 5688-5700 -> -0.42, 179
